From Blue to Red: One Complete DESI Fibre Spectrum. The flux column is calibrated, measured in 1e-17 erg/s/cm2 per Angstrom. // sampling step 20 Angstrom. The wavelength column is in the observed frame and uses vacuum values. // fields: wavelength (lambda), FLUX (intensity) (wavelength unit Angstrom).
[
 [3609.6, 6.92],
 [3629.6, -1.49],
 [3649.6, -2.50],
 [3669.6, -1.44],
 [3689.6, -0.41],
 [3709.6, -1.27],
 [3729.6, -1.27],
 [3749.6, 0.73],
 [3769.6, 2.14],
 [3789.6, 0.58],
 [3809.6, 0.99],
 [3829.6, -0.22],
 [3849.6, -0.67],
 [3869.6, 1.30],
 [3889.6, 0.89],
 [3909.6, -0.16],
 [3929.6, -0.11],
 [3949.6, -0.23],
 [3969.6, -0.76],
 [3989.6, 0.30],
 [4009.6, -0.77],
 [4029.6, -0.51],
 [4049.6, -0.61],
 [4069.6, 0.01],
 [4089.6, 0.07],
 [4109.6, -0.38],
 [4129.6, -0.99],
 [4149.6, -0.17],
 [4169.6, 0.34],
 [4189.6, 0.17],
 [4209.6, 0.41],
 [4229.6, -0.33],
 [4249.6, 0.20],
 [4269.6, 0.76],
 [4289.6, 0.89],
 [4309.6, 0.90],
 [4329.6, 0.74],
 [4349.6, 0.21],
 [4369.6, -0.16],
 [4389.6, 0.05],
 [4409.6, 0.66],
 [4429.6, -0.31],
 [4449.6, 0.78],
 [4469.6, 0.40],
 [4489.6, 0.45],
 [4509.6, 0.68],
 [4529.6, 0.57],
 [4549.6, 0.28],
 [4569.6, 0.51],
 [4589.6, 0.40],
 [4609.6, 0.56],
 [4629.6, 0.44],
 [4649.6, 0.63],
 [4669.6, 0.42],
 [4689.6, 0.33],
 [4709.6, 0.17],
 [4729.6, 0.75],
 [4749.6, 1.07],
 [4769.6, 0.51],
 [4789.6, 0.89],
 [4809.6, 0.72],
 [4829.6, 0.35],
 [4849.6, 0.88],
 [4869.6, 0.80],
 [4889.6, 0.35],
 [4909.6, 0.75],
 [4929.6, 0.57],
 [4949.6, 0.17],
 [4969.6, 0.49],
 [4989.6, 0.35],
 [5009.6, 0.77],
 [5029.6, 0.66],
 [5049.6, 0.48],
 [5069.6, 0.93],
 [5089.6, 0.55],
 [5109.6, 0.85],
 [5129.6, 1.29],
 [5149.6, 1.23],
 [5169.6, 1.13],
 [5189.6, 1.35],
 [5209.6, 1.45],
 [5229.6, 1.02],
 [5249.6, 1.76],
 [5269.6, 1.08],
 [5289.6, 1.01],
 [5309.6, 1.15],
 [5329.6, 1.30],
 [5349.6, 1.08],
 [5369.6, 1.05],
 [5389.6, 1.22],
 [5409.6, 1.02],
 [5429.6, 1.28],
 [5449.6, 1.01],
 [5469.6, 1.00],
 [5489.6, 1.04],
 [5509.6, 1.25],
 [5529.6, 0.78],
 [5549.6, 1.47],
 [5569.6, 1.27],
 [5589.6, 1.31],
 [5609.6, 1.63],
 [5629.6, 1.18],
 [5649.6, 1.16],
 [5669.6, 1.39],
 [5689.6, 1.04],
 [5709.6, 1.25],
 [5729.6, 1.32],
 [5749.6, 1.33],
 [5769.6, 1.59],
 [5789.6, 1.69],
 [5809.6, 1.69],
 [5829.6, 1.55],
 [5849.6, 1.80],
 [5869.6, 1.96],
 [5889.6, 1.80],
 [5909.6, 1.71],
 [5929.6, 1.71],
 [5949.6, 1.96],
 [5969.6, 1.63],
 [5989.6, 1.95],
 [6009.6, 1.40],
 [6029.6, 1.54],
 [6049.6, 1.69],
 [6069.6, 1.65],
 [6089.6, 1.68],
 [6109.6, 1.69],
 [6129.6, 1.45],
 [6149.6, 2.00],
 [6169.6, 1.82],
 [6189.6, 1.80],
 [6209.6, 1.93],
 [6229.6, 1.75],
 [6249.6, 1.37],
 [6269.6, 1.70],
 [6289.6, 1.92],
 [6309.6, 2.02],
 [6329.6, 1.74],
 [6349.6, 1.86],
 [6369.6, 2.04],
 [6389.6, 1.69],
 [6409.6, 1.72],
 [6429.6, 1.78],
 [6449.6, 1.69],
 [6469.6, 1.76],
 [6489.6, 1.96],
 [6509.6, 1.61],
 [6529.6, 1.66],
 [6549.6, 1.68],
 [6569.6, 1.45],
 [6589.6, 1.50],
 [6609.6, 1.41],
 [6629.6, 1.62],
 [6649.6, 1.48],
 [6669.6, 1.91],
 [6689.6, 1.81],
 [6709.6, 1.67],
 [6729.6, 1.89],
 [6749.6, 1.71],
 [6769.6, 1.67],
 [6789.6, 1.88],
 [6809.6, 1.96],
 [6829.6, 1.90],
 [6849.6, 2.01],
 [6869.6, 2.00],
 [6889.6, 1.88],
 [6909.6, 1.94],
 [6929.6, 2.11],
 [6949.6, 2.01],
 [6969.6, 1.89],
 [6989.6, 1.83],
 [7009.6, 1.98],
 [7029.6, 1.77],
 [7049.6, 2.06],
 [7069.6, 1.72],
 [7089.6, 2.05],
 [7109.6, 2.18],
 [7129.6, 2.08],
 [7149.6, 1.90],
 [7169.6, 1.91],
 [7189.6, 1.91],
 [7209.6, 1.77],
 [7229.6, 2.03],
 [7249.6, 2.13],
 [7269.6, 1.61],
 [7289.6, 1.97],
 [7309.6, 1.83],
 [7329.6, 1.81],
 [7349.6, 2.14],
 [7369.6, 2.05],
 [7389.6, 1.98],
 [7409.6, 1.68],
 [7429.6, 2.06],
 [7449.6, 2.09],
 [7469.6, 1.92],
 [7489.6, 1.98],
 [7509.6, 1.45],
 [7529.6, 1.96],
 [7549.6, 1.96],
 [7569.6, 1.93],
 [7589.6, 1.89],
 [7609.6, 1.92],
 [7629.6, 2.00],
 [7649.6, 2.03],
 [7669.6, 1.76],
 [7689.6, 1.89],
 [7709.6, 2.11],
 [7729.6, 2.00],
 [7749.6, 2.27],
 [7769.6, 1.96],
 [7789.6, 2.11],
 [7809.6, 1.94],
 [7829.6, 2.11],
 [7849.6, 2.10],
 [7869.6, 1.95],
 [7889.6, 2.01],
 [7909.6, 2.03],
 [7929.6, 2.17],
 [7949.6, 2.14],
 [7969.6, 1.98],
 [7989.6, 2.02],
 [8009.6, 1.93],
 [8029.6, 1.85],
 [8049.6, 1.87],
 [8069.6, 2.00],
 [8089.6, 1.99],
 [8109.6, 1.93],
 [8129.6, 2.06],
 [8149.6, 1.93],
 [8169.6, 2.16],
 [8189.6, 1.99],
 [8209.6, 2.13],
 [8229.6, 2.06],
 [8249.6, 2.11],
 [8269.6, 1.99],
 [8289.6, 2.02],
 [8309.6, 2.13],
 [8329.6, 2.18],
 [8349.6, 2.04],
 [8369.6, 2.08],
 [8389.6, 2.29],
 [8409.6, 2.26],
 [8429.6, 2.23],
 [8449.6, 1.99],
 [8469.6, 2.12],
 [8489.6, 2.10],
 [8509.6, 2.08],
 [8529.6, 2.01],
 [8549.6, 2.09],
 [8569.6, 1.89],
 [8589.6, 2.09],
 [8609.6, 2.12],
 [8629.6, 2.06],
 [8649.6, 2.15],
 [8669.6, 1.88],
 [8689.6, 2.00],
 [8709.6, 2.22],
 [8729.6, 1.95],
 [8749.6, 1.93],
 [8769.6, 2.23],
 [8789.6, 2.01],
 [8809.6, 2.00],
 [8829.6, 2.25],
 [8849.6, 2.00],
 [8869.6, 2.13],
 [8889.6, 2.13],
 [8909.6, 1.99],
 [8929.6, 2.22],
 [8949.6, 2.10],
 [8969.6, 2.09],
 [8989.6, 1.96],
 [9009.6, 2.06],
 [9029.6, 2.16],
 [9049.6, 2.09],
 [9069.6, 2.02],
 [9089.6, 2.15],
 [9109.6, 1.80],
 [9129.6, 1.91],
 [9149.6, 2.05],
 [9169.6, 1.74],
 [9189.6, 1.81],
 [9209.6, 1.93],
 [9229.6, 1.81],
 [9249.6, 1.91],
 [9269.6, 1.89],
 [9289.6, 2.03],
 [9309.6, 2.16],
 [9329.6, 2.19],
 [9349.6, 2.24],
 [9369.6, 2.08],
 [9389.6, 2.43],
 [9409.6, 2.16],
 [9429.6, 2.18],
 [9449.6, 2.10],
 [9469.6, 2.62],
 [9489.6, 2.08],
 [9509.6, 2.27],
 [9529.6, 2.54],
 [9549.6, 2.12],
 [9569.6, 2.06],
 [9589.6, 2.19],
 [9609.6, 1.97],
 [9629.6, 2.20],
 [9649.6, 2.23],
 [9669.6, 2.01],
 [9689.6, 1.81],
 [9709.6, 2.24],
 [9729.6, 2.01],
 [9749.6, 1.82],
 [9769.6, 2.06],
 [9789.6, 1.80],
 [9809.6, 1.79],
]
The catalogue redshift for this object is 0.284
